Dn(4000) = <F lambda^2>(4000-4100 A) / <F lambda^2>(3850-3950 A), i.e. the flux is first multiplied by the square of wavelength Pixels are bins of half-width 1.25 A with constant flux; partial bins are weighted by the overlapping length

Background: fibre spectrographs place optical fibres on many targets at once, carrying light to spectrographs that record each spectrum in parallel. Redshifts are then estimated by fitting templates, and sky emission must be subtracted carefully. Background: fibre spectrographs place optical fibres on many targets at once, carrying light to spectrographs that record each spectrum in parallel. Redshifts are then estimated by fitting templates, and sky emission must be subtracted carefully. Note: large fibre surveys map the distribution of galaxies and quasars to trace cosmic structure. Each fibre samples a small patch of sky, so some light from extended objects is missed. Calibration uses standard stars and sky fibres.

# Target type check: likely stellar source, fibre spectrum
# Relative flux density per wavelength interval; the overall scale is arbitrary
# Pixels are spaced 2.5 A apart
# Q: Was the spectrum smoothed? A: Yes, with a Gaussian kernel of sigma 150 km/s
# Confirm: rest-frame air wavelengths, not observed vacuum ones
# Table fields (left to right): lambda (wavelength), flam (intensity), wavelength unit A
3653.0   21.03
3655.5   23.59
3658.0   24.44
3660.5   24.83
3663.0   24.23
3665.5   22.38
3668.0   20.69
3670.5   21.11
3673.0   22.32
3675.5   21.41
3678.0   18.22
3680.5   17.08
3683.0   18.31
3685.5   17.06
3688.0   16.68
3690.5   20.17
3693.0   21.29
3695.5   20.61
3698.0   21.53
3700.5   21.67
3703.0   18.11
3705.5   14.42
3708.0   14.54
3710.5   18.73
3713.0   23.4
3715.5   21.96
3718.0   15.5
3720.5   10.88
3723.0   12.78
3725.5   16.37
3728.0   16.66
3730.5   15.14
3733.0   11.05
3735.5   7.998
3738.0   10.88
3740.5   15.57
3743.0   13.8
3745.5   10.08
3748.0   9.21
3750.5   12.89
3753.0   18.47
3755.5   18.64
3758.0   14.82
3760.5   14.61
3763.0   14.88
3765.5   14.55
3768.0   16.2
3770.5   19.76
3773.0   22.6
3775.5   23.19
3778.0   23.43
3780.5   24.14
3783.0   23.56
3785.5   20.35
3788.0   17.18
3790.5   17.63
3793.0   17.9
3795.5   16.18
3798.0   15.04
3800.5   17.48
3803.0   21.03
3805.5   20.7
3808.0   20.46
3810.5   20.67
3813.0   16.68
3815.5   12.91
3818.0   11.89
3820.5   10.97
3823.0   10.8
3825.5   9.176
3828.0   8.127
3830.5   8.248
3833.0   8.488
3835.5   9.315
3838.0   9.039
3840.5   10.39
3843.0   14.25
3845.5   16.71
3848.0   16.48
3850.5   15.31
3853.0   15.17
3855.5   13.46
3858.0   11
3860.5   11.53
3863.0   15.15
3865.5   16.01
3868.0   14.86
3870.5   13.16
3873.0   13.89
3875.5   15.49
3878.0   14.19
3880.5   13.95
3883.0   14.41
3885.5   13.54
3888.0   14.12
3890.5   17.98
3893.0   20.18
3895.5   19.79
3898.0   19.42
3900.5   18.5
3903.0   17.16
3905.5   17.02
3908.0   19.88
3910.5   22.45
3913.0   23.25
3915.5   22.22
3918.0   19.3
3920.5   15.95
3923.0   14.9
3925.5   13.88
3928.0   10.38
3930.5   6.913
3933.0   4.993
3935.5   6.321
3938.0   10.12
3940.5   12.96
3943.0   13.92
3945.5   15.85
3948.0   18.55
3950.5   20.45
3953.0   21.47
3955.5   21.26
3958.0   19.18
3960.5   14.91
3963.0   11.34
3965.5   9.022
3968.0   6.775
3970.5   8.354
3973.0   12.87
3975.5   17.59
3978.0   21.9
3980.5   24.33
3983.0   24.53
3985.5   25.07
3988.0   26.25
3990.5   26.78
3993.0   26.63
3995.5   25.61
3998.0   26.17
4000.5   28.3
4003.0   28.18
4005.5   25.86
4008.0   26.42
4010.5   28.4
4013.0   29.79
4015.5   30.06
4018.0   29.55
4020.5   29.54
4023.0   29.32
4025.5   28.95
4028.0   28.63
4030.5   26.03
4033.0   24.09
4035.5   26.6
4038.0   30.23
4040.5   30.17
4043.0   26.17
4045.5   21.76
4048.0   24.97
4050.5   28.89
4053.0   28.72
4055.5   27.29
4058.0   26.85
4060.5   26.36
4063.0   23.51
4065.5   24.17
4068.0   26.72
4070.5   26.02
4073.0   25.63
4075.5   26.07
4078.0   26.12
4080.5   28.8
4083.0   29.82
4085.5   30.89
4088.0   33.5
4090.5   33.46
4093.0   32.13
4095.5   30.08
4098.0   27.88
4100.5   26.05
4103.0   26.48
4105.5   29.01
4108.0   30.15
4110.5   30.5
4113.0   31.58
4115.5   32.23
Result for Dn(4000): 1.98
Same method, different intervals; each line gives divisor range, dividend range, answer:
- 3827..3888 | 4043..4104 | 2.35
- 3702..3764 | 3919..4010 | 1.37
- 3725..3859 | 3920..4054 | 1.55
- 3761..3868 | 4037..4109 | 2.03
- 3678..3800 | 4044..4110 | 1.94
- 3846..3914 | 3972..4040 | 1.73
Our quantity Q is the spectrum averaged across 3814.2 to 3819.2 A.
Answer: 12.4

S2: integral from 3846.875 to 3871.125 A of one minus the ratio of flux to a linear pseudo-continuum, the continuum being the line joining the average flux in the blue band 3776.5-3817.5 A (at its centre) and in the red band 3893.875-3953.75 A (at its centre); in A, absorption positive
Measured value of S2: 4.6 A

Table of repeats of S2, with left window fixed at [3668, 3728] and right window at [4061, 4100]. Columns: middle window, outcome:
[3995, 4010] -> -0.4 A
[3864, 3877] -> 4.7 A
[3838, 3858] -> 7.5 A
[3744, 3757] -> 3.9 A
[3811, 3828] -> 7.4 A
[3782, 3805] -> 2.6 A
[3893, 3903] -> 1.9 A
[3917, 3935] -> 9.1 A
